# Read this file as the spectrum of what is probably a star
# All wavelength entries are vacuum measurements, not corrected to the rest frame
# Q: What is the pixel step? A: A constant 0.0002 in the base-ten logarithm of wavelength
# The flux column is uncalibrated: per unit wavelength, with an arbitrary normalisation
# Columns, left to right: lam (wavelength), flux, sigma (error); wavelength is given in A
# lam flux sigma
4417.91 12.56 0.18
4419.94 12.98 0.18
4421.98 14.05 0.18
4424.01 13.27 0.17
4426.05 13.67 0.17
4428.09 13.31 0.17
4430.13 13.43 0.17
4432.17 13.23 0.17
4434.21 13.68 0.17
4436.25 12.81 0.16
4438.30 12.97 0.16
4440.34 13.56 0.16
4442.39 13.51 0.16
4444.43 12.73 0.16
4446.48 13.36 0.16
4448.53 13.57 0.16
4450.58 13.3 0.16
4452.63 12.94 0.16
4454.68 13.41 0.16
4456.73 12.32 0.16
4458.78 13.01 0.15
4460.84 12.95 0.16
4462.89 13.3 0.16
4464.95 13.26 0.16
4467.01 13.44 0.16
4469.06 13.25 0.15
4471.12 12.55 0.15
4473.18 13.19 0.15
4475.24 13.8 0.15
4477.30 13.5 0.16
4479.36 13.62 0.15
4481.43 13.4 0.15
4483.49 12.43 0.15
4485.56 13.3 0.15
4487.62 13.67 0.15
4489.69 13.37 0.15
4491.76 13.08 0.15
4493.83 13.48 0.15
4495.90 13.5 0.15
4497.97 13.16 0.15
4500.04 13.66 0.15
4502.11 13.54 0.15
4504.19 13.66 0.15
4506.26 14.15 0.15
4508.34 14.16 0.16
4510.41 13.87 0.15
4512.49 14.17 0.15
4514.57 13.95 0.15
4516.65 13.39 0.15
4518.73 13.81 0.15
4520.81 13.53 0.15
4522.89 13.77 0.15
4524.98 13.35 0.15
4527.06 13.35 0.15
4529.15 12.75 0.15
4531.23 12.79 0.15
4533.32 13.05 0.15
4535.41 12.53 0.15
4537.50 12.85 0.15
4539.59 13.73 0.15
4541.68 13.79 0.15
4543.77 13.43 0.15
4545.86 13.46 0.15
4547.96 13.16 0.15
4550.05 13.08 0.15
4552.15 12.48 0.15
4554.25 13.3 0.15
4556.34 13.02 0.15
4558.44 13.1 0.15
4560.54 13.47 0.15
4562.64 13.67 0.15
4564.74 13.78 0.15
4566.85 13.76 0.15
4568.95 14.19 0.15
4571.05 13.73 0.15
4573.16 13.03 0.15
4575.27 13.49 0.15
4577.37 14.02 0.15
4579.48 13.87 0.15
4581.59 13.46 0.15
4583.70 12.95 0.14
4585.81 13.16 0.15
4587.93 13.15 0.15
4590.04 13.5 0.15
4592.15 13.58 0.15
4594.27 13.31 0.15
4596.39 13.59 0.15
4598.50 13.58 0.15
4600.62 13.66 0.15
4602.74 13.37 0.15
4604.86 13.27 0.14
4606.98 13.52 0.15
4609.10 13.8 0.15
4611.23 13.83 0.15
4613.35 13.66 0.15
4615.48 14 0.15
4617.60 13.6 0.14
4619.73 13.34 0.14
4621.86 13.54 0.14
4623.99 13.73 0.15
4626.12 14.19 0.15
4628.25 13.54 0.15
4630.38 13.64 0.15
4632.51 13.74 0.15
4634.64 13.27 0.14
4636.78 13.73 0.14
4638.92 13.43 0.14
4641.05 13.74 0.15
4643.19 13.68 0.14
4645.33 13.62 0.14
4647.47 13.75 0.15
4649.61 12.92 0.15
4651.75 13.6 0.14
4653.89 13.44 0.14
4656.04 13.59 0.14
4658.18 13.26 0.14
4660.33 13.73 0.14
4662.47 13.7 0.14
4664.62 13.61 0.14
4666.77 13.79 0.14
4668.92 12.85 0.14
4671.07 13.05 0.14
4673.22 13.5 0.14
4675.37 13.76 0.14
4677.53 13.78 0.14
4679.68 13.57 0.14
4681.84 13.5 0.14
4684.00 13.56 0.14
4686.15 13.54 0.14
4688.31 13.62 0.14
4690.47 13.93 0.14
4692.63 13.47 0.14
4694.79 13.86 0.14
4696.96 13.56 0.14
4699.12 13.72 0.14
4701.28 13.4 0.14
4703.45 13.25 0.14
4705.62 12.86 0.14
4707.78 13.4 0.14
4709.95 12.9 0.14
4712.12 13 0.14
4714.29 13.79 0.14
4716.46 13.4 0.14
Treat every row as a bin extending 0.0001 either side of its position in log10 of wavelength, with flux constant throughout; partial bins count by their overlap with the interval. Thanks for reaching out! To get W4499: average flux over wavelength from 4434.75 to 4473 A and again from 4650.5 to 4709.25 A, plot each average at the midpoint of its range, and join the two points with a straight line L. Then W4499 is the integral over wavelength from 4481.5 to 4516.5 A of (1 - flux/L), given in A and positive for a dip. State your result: -0.9 A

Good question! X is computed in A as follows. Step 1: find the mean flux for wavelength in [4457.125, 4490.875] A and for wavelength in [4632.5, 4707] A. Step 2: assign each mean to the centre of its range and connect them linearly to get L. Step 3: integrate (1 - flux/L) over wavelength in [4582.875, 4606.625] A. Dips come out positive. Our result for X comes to 0.1 A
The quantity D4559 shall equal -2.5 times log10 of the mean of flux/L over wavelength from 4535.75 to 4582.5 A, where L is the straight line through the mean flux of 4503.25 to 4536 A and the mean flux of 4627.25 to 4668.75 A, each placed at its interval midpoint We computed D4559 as 0.01 mag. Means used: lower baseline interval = 13.5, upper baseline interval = 13.6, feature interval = 13.4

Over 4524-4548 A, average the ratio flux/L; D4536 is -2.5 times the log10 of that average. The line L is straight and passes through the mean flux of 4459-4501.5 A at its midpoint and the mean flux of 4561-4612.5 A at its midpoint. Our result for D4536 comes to 0.020 mag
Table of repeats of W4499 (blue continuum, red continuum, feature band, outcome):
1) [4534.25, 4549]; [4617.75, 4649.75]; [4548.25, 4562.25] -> 0.2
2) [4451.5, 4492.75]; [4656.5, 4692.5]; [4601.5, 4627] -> -0.4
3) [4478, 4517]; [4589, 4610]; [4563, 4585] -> -0.2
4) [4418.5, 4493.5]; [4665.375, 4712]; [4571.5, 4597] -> -0.1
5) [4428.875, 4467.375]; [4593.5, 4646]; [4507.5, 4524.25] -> -0.6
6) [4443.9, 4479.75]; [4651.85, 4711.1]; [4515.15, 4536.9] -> 0.1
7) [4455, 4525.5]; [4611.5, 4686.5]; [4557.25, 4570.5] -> -0.2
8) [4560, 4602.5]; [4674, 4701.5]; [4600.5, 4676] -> 0.2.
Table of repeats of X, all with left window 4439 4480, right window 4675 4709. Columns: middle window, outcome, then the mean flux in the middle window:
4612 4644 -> -0.5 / 13.7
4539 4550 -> -0.1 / 13.5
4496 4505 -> -0.1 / 13.5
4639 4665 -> -0.1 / 13.6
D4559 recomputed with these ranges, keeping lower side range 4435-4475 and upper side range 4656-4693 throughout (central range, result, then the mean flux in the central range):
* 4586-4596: 0.00 mag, 13.4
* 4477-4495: -0.01 mag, 13.3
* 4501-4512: -0.05 mag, 13.9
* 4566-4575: -0.02 mag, 13.7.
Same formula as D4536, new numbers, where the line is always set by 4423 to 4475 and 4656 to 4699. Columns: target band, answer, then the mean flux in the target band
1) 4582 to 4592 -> 0.01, 13.2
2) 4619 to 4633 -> -0.02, 13.7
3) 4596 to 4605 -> -0.01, 13.5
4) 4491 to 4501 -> -0.01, 13.4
